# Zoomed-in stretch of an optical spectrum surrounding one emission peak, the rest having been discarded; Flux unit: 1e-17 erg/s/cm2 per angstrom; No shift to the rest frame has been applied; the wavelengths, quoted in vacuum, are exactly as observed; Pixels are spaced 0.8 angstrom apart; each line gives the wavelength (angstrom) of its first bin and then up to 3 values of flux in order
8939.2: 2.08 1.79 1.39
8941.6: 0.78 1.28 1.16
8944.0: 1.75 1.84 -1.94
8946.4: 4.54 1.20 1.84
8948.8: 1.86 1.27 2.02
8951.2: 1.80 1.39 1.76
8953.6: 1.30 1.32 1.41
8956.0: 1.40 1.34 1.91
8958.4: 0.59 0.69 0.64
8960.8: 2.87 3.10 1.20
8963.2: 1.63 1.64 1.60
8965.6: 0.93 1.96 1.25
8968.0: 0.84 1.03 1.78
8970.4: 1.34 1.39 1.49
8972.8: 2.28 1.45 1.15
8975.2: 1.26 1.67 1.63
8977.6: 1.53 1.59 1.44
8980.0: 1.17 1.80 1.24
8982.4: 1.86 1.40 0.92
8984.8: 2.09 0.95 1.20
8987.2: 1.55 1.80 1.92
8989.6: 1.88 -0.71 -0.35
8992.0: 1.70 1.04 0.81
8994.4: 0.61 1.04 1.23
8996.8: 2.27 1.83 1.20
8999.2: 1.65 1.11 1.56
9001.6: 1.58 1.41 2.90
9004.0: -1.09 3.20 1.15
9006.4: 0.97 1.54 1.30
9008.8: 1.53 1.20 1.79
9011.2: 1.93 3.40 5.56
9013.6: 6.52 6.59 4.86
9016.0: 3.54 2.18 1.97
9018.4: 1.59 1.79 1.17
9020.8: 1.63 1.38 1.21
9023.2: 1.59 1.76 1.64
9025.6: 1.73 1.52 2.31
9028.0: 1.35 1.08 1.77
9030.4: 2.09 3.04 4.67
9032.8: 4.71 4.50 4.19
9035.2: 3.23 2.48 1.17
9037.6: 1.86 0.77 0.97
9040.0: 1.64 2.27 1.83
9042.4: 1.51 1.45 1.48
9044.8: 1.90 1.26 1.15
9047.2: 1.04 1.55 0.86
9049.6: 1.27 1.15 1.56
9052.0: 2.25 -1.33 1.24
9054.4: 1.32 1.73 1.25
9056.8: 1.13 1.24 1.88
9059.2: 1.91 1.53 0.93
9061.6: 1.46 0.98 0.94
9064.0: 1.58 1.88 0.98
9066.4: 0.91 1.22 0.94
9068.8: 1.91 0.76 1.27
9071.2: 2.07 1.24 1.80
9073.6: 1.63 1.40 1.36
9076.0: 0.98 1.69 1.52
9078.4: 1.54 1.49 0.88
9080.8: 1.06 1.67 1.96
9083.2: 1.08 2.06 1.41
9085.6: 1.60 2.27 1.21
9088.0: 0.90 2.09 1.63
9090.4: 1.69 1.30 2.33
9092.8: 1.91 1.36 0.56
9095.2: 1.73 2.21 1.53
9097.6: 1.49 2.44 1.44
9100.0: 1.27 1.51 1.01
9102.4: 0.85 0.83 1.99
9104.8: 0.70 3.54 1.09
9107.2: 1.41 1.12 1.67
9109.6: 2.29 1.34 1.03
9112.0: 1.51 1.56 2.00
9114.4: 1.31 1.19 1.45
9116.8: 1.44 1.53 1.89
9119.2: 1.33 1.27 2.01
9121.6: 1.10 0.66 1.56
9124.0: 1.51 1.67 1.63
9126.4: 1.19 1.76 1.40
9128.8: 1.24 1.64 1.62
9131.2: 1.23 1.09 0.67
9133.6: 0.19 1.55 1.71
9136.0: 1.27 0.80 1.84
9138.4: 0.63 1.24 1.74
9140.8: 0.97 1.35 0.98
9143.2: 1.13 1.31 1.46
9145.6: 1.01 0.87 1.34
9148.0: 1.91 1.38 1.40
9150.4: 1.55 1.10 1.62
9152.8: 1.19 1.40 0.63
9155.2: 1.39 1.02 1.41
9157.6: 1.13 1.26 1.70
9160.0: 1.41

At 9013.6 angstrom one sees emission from [S II]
